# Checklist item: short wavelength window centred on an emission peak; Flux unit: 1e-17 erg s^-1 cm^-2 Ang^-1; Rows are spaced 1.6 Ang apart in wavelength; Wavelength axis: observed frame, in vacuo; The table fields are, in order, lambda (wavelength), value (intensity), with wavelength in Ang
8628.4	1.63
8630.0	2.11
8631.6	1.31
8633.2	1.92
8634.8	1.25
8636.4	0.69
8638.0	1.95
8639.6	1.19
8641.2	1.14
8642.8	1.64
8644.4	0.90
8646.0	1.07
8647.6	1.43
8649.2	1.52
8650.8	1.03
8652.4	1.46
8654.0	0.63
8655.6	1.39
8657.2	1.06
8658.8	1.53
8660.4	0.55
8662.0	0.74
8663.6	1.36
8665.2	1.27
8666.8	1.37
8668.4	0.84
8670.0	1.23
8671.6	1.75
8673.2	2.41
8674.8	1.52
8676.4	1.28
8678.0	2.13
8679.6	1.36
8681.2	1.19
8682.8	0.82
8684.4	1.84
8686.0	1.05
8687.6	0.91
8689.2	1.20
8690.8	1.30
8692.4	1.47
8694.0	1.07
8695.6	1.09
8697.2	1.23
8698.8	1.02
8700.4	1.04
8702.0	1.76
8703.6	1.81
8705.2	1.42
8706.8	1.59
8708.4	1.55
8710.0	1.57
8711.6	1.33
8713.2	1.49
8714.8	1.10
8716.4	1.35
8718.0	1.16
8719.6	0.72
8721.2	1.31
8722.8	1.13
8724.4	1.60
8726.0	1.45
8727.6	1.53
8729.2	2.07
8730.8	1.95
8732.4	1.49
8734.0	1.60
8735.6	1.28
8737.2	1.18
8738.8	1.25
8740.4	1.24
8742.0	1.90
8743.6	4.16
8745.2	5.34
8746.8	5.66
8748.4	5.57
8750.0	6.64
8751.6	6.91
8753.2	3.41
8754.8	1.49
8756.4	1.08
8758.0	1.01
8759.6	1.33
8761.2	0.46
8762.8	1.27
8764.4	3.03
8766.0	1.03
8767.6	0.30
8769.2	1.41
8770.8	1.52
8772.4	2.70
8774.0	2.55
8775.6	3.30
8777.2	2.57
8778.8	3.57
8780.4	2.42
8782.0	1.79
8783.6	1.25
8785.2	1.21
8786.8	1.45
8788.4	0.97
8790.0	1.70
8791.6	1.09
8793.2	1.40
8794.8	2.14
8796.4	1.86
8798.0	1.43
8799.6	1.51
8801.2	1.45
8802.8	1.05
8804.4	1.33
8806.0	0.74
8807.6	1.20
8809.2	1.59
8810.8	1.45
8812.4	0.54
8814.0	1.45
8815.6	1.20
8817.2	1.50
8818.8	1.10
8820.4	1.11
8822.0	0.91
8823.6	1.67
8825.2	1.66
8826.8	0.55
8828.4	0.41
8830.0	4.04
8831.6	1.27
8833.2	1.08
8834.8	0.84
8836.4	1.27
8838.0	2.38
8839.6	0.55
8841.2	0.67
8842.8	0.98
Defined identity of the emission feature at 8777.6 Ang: [N II]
